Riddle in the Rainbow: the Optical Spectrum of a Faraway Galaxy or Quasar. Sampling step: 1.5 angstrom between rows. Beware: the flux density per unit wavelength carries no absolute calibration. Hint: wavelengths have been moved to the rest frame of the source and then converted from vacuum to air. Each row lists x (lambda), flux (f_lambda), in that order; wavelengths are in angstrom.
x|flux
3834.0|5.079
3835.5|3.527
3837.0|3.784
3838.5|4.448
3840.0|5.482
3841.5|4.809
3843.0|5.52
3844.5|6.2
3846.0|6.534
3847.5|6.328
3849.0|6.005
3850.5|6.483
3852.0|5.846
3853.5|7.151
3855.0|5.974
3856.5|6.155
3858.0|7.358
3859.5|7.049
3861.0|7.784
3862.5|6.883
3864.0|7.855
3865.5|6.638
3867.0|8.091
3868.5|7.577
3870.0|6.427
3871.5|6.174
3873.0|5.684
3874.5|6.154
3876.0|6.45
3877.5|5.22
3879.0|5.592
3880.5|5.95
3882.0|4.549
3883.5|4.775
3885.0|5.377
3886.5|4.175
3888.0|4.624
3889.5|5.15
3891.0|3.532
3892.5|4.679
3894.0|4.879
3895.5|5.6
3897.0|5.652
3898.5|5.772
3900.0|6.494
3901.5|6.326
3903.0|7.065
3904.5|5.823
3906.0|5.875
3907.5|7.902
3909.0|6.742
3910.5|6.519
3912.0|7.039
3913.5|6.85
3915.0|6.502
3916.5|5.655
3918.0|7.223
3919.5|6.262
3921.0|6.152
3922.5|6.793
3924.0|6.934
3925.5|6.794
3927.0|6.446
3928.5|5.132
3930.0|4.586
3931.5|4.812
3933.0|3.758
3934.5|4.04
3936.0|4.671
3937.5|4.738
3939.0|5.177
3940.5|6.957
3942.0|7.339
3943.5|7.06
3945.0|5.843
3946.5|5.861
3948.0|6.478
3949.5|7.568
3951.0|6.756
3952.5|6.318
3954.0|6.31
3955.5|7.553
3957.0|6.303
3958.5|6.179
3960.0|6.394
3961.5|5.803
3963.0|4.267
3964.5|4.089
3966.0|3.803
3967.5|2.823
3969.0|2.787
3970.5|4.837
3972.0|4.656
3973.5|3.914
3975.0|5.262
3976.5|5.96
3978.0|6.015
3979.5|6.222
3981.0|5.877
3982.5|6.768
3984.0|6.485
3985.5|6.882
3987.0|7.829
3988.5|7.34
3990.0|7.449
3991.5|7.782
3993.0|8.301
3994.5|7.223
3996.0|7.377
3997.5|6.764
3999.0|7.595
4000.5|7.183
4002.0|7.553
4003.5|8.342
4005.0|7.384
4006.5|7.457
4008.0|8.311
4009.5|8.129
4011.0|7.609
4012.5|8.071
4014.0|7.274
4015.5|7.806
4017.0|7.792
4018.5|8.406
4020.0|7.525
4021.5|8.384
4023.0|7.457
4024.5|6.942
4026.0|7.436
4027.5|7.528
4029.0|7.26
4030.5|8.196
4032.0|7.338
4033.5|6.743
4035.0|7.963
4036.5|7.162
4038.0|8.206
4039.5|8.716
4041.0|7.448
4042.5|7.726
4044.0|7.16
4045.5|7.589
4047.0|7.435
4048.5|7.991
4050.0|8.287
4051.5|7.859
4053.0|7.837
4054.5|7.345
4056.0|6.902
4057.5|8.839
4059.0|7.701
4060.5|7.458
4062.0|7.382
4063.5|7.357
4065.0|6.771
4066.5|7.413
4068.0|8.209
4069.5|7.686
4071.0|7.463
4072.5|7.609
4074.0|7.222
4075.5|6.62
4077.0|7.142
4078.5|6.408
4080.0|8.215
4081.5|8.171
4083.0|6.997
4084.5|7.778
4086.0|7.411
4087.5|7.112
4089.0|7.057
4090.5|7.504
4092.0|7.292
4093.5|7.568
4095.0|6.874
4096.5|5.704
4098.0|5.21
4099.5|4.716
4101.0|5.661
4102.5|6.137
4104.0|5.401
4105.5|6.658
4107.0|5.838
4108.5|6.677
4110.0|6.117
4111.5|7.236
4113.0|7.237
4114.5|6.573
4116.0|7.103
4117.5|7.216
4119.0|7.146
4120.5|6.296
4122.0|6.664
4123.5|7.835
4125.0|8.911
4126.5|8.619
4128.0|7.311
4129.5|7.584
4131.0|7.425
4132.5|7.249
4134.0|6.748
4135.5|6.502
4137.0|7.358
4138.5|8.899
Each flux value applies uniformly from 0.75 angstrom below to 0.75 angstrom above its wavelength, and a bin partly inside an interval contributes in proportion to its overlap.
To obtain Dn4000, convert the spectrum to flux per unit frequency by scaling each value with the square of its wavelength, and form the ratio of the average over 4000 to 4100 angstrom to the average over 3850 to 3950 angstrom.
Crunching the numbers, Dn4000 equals 1.3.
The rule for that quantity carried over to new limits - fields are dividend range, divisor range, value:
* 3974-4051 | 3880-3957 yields 1.32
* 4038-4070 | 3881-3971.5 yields 1.44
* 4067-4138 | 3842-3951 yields 1.28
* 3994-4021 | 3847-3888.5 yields 1.32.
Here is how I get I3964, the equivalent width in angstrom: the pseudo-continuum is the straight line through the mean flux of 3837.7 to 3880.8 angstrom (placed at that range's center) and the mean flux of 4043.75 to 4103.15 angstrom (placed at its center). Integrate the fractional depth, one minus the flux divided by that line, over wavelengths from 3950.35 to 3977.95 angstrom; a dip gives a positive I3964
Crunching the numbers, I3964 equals 6.2 angstrom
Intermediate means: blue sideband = 6.34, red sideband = 7.23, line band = 5.24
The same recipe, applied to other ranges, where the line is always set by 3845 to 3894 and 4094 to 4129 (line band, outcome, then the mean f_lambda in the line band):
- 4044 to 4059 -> -2.8 angstrom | 7.75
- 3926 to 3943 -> 2.5 angstrom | 5.29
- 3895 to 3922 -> -1.2 angstrom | 6.43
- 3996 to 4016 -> -3.9 angstrom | 7.64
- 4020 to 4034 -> -2.2 angstrom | 7.49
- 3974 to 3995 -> -1.4 angstrom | 6.77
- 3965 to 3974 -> 3.6 angstrom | 3.81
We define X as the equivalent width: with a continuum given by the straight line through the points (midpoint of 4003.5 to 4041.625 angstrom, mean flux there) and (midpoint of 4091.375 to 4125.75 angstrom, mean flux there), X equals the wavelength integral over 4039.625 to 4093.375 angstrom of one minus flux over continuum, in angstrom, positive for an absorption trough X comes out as -2.7 angstrom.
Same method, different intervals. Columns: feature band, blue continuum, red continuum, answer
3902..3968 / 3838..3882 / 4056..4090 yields 7.00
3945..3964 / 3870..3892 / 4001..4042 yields 0.81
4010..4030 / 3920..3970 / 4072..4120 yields -4.66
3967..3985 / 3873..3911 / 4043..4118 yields 3.16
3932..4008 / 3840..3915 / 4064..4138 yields 3.86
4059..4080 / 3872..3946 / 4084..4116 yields -2.93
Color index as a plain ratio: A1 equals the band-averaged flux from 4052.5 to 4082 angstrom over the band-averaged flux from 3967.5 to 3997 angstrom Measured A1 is 1.2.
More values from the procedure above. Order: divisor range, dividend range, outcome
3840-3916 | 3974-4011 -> 1.17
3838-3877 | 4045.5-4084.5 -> 1.17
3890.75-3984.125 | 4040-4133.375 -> 1.24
